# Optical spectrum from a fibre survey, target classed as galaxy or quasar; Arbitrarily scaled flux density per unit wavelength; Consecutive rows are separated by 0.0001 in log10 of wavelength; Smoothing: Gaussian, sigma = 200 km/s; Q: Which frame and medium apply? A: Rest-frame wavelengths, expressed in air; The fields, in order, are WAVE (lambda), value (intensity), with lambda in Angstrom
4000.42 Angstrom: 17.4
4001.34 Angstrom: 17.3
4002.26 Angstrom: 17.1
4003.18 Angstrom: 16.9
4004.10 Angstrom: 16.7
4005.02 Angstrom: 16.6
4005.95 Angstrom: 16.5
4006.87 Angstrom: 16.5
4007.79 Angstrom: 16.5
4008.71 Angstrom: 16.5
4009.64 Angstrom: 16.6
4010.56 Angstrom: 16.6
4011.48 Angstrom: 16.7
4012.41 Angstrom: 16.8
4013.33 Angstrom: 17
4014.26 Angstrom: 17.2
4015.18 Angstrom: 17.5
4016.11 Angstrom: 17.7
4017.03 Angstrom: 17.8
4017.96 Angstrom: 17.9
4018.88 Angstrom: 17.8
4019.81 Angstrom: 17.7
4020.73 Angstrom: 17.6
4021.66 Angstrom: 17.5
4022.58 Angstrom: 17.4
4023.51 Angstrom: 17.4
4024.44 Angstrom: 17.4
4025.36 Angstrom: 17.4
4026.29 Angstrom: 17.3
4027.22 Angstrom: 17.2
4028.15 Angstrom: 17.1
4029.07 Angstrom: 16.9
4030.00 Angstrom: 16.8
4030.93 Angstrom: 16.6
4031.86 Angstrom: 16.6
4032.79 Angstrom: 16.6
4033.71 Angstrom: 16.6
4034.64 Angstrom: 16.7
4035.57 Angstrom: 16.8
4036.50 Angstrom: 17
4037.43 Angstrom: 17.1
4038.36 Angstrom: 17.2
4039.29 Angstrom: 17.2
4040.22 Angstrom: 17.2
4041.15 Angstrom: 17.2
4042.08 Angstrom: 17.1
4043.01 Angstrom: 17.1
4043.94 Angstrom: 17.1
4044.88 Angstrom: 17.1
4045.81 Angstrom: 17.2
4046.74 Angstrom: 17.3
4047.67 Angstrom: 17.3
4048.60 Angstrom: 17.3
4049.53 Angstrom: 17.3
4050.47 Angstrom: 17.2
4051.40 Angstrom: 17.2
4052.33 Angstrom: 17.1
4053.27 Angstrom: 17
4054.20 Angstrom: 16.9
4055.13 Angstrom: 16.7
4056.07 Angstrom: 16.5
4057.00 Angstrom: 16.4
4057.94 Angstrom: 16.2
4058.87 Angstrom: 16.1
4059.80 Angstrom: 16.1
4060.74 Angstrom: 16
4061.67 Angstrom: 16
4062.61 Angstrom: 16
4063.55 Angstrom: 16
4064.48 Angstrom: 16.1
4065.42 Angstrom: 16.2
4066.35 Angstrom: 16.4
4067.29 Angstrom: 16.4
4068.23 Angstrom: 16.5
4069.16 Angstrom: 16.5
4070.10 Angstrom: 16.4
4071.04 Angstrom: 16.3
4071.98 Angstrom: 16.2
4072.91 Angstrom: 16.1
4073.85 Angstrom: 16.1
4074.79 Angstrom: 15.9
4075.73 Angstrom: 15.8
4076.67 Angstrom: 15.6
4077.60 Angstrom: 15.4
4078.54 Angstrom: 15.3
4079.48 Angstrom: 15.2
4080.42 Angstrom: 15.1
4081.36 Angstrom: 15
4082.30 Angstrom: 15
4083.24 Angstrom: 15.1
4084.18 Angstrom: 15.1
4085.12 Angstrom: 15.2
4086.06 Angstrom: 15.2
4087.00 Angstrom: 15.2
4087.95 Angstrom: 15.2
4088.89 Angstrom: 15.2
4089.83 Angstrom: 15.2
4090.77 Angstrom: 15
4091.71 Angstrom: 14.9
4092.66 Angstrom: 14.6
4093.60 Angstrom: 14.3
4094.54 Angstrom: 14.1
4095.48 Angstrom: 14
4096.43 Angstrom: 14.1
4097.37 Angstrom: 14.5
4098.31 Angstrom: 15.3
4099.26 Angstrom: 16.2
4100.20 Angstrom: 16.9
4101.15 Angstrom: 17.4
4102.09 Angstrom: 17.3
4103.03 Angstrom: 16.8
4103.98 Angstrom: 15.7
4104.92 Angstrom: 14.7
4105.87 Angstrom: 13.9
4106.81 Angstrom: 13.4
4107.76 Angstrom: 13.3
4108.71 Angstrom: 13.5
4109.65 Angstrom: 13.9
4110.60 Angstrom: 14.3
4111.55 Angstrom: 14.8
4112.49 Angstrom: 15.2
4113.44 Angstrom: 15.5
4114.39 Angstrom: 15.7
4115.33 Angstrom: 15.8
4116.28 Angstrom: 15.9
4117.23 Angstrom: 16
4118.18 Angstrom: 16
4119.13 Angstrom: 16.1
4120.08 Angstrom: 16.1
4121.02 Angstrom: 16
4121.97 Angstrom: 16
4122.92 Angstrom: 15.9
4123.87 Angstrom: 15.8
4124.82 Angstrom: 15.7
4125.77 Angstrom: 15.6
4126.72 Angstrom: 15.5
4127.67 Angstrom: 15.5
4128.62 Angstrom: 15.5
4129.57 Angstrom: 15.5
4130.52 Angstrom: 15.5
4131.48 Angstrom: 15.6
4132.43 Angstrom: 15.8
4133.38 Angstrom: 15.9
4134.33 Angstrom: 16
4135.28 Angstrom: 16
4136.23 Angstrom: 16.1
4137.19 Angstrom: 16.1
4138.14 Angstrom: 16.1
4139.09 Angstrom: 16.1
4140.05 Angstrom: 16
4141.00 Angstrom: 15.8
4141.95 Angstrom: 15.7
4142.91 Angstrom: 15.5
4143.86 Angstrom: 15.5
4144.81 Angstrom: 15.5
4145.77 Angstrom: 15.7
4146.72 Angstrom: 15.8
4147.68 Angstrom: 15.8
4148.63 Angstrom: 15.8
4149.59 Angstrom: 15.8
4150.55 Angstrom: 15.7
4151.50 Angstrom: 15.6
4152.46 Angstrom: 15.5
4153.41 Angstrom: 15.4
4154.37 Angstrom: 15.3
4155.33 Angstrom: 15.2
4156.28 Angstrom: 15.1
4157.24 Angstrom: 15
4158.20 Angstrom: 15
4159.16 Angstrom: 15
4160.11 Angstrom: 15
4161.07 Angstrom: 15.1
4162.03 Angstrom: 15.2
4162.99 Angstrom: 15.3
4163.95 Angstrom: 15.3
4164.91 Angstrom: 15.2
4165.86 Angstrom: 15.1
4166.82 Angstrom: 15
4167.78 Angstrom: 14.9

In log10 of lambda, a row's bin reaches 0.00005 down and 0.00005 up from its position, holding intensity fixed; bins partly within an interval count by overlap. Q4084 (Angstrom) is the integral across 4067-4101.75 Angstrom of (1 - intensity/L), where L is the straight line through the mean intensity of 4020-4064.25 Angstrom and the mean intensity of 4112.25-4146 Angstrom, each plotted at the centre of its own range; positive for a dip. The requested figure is 2.0 Angstrom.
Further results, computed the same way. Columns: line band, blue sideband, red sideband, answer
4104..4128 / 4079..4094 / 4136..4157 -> 0.2 Angstrom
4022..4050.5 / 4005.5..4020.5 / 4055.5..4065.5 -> -0.8 Angstrom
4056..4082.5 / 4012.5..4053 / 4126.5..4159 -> 1.1 Angstrom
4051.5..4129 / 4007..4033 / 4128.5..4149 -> 3.5 Angstrom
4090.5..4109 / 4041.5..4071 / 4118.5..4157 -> 1.3 Angstrom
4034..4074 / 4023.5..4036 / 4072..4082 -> -1.1 Angstrom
